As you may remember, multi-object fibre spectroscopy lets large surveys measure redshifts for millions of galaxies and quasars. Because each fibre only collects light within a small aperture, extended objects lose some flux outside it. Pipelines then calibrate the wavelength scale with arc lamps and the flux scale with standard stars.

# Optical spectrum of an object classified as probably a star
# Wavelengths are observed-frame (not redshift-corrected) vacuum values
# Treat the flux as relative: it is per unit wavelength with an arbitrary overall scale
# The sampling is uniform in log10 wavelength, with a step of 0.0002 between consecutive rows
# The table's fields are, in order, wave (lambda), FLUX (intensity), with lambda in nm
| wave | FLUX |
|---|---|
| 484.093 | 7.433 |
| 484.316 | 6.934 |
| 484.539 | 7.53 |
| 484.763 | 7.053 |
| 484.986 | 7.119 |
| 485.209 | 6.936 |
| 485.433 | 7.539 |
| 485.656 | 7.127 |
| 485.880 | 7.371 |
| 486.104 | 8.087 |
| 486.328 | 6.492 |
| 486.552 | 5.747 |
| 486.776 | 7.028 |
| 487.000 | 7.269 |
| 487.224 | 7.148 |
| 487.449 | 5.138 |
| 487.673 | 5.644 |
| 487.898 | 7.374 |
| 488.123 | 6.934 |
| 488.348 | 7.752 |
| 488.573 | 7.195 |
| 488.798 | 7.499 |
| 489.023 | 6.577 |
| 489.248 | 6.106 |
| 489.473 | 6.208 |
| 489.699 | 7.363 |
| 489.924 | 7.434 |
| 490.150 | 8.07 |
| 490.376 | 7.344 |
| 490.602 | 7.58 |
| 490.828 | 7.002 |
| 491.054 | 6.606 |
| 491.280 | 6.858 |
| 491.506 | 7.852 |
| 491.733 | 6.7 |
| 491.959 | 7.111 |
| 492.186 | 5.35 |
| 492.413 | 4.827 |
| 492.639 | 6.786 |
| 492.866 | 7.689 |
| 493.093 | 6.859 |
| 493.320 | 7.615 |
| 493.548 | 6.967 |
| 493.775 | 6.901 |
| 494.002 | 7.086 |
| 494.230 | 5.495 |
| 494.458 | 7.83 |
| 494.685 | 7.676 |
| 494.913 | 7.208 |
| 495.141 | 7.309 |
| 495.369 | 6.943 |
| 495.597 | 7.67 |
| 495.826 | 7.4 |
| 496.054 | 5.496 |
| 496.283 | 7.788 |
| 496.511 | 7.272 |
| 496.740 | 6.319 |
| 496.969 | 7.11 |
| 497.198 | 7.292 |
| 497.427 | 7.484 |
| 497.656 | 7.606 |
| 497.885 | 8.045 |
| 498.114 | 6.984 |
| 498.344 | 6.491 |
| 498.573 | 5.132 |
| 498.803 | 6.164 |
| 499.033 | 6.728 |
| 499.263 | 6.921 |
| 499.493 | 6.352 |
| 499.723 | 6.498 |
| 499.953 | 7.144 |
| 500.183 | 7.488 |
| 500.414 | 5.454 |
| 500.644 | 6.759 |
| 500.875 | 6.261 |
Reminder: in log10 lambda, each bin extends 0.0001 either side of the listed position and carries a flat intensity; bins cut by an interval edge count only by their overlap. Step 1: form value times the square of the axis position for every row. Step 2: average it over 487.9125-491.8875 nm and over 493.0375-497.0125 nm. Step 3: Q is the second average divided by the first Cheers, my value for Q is 1.0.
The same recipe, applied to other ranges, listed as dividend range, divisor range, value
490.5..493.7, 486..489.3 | 1.02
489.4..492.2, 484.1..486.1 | 1.00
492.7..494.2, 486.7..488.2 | 1.09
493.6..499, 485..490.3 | 1.04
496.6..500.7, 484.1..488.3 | 1.03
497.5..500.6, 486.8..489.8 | 1.03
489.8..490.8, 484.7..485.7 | 1.08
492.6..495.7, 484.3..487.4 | 1.05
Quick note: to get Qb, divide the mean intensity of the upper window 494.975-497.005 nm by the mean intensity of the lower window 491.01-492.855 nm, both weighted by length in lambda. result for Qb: 1.07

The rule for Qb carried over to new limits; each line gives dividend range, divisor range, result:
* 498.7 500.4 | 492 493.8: 1.01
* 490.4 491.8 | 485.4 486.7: 1.01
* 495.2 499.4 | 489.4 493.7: 1.00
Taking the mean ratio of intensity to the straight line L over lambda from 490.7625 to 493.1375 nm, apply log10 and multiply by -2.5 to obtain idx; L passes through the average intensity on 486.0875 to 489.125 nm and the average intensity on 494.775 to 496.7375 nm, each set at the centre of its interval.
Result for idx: 0.04 mag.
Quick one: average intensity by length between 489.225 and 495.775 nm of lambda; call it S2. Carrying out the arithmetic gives 7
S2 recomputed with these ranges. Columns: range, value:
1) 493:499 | 7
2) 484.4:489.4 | 6.93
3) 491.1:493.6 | 6.77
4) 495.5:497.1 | 7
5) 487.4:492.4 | 6.88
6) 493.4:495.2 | 7.06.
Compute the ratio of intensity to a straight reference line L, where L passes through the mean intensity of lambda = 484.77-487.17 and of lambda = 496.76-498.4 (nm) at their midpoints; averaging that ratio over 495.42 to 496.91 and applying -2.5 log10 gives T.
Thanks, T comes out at 0.04 mag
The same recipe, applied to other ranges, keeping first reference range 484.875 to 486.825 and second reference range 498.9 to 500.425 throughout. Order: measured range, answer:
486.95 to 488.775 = 0.03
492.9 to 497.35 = -0.04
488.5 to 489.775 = 0.03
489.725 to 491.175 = -0.06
